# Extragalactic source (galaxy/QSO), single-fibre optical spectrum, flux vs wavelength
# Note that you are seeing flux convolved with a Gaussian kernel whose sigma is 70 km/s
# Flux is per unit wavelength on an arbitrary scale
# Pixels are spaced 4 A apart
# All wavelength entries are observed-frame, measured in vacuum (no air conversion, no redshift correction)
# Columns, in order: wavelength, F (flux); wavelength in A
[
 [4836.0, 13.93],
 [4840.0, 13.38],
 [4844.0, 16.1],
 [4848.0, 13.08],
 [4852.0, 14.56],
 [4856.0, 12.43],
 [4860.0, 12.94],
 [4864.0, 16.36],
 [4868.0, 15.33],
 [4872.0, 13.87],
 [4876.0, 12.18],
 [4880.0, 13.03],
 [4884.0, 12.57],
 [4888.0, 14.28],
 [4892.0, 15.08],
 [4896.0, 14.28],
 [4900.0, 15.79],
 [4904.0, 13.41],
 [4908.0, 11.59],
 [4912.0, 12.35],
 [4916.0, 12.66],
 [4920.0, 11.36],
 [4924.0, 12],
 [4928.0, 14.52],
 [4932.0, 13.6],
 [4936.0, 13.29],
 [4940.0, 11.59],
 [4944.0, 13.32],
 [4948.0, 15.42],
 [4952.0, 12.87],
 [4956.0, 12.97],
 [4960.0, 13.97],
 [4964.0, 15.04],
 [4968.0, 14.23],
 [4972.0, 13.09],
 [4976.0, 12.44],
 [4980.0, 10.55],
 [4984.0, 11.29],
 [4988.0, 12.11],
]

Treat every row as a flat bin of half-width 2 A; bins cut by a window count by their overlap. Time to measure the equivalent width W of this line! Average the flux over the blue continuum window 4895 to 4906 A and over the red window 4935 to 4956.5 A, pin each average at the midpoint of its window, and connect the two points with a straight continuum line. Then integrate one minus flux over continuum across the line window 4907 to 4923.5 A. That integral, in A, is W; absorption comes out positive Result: 2.44 A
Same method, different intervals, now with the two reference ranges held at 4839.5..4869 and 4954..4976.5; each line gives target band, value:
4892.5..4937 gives 2.4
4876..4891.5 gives 0.9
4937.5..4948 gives 0.6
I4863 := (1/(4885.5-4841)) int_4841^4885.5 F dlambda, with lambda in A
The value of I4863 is 13.9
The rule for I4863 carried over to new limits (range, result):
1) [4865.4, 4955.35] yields 13.4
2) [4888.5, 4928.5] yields 13.3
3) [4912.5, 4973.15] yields 13.3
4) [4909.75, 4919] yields 12.4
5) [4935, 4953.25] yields 13.3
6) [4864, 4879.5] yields 14.1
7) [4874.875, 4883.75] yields 12.6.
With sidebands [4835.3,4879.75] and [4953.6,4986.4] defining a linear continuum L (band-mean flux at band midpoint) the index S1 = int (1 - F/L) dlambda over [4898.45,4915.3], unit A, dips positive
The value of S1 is 0.4 A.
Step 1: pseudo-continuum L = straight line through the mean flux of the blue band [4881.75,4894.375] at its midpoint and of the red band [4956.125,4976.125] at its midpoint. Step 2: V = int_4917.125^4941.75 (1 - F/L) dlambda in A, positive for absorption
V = 2.0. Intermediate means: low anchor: 14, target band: 12.7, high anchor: 13.8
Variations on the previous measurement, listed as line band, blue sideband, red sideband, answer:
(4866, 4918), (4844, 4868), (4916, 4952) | 0.4 A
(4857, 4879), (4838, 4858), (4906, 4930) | -0.9 A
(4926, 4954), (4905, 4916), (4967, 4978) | -1.9 A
